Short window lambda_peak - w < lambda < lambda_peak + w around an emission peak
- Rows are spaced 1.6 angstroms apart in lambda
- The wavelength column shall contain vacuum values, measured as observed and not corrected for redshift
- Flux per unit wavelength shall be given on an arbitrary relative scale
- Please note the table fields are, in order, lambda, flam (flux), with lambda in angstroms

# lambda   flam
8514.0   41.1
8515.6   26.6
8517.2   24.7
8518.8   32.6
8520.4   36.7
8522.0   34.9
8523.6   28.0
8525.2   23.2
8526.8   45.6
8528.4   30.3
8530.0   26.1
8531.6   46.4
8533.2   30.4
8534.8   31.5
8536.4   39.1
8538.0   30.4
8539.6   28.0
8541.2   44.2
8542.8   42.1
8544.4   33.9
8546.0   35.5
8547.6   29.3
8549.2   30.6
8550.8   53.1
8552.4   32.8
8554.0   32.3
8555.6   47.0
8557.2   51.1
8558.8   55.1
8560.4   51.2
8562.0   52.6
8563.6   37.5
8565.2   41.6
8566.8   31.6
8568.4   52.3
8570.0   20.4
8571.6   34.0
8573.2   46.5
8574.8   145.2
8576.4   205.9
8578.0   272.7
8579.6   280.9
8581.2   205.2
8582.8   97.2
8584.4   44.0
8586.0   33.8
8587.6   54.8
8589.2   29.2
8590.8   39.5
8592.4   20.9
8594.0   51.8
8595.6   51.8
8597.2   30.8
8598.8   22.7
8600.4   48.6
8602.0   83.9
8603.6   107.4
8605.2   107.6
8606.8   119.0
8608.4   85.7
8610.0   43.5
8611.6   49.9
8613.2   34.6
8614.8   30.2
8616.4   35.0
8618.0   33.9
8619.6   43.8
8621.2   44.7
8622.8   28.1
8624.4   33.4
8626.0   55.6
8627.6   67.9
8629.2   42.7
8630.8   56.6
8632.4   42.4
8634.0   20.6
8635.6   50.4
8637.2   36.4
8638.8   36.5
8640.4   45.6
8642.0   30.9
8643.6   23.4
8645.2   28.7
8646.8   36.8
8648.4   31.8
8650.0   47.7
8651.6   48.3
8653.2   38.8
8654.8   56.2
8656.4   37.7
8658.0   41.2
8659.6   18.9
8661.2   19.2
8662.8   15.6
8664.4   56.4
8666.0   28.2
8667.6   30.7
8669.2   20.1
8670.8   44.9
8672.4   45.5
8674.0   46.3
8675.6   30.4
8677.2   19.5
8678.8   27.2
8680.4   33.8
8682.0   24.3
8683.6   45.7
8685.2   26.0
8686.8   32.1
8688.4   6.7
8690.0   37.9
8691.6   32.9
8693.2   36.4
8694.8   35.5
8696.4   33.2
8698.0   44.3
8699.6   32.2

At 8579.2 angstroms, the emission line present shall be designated Halpha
